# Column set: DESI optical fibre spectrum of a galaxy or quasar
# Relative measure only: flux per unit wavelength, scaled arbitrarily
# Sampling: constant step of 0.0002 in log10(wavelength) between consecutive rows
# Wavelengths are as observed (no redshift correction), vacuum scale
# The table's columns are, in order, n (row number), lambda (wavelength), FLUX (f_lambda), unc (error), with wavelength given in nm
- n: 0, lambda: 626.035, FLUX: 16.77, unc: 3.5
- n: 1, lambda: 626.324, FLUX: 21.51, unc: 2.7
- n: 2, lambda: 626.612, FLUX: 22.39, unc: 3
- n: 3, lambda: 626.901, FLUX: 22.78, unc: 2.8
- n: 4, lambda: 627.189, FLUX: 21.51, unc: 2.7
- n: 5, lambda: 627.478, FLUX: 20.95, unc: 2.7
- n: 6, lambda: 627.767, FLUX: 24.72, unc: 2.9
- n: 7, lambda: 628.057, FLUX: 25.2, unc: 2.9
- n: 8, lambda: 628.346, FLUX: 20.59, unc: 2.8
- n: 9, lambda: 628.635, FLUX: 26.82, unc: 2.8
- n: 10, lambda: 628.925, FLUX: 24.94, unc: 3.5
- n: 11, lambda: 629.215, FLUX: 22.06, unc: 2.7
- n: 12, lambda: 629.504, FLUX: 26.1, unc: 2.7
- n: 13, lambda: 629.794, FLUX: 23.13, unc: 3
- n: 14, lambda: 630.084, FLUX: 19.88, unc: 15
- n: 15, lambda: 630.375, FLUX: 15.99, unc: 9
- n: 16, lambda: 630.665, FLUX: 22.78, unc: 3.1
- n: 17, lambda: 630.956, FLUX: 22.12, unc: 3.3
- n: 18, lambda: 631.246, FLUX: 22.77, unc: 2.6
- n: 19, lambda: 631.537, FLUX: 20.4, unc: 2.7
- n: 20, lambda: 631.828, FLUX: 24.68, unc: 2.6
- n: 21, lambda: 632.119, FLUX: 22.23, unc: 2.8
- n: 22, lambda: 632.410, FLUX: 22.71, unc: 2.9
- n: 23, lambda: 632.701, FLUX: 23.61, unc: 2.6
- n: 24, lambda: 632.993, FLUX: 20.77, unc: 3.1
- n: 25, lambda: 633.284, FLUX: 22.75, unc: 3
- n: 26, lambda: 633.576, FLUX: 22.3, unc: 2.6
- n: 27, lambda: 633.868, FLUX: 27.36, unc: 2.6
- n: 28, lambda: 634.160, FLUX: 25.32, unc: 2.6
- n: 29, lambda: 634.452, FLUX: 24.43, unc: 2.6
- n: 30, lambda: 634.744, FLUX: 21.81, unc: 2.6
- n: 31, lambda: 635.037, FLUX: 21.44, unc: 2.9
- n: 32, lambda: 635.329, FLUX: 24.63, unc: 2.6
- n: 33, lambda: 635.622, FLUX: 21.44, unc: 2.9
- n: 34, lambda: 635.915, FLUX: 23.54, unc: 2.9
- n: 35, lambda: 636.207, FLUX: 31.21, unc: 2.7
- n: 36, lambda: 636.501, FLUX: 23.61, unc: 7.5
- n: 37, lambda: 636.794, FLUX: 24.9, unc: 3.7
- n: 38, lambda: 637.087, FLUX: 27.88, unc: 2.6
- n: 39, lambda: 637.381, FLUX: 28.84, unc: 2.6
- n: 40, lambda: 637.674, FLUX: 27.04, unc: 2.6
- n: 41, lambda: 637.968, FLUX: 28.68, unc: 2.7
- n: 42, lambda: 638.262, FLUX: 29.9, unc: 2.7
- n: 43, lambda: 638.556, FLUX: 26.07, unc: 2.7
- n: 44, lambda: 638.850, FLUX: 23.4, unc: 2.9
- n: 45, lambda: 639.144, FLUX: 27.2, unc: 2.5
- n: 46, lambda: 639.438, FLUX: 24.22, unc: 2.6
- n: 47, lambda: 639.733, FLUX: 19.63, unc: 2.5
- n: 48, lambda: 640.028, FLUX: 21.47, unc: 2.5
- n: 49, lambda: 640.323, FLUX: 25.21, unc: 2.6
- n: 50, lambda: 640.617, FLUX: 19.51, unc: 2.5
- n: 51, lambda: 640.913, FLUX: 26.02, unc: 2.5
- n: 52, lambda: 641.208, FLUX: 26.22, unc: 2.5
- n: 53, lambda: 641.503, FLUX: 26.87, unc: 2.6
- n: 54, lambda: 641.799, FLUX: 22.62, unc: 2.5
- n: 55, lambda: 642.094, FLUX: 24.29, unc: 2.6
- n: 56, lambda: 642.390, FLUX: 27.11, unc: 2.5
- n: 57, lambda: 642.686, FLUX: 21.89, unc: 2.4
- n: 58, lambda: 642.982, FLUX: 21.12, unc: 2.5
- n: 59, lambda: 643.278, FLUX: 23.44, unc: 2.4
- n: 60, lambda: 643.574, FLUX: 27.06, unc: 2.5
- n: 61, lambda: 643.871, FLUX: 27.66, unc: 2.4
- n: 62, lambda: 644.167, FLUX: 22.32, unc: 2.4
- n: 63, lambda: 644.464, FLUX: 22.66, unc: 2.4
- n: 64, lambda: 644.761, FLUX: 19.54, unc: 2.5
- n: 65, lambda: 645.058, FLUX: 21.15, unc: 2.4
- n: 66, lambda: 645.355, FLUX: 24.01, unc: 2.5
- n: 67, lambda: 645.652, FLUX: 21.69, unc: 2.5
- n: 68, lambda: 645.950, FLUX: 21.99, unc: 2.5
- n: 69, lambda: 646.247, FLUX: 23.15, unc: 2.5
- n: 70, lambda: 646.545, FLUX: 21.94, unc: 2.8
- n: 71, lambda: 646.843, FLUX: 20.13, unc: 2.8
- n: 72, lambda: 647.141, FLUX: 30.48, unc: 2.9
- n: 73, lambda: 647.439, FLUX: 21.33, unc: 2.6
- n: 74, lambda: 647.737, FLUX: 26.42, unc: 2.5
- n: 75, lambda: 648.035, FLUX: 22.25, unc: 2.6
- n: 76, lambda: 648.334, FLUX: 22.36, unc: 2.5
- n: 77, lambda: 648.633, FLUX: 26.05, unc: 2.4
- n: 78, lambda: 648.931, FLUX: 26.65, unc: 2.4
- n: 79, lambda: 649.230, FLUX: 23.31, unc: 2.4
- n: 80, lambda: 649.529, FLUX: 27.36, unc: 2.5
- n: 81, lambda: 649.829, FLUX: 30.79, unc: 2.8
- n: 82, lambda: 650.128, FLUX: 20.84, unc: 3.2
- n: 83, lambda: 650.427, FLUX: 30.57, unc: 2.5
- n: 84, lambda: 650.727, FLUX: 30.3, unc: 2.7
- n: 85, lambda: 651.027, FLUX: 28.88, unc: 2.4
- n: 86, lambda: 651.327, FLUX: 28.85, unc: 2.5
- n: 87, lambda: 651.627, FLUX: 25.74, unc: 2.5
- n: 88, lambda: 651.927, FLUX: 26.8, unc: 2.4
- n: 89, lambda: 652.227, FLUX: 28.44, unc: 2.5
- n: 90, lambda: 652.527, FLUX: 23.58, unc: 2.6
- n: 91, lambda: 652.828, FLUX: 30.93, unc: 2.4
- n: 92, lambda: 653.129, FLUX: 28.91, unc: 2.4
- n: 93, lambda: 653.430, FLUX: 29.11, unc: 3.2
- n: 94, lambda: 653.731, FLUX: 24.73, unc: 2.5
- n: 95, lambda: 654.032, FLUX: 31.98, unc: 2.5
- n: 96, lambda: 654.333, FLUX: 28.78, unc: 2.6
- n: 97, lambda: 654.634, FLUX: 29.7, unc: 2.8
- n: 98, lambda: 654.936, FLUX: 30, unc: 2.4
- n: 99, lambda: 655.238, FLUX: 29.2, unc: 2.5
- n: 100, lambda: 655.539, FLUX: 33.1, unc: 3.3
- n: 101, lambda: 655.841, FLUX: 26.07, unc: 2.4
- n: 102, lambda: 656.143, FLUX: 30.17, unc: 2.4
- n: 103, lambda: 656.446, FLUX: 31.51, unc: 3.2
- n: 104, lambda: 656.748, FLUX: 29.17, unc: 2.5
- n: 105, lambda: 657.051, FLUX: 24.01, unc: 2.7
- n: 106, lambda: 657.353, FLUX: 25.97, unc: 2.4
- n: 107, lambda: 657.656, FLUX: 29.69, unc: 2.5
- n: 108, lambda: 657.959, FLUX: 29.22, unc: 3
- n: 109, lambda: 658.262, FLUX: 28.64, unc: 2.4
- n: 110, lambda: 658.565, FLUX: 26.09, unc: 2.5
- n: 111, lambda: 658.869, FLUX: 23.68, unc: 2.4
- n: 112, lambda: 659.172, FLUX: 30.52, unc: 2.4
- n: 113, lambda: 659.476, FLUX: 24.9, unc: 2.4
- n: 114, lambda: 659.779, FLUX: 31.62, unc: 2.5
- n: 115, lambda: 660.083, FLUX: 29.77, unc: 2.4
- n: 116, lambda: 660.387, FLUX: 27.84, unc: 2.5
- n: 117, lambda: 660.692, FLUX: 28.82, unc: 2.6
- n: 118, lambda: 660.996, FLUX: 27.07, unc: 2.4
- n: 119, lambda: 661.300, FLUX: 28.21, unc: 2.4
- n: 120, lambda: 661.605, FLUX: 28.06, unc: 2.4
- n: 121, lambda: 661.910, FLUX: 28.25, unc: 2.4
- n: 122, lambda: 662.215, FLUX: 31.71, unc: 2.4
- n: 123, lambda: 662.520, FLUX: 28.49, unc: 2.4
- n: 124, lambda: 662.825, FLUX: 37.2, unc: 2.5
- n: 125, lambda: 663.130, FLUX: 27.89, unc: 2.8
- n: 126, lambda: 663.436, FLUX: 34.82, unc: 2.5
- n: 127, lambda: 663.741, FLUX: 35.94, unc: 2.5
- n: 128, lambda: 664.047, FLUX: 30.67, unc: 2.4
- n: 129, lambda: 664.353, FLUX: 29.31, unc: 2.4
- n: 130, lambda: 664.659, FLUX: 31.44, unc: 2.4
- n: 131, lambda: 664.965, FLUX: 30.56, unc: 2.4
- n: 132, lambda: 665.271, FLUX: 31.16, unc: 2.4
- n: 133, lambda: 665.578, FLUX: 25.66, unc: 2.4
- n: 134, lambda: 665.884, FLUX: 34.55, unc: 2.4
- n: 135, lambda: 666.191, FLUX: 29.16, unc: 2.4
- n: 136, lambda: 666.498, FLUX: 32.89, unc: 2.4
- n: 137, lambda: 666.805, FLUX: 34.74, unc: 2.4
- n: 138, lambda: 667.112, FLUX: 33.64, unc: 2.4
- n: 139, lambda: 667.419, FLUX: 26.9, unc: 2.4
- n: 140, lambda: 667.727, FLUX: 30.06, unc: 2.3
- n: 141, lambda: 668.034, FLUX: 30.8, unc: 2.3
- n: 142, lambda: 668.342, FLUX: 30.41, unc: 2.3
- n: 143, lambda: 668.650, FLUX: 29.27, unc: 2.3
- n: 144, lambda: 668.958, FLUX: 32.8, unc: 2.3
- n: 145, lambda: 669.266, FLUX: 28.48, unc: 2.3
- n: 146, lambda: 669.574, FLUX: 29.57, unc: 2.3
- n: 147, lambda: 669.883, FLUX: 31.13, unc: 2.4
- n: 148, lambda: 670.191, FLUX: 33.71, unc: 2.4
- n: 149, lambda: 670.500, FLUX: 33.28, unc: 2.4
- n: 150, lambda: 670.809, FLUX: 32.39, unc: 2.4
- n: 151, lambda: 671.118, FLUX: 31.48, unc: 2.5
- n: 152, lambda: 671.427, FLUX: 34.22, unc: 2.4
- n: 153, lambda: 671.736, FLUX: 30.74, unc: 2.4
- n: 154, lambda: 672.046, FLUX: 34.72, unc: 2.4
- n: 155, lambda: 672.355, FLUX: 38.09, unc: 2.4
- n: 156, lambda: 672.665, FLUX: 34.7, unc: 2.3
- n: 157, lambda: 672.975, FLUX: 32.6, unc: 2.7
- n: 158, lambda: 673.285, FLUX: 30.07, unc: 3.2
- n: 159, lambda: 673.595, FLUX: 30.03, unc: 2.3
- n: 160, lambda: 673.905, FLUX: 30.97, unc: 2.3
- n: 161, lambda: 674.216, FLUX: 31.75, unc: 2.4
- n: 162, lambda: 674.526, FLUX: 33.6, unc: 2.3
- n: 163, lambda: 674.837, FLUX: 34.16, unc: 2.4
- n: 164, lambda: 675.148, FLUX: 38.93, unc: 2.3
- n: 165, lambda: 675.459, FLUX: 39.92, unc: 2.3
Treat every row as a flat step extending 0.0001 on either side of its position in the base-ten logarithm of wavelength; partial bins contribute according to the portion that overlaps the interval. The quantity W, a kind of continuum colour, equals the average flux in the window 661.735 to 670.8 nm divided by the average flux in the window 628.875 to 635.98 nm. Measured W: 1.37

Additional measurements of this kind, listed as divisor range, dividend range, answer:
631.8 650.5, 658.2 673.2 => 1.27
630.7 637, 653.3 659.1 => 1.21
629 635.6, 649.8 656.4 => 1.26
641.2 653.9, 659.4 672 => 1.22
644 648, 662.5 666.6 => 1.38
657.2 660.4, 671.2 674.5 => 1.17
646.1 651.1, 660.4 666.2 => 1.20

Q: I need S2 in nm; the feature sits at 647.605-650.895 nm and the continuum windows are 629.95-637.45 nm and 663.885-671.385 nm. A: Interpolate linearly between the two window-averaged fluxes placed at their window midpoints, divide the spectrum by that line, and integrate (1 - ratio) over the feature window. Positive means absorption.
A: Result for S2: 0.10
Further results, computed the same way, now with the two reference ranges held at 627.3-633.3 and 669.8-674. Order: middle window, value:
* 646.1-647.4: 0.14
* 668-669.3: 0.06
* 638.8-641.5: 0.13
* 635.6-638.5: -0.31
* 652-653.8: 0.03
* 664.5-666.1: 0.03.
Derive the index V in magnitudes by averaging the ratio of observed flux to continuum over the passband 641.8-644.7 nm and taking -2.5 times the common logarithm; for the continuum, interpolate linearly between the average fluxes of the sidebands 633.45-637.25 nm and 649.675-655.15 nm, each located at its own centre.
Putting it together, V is 0.10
